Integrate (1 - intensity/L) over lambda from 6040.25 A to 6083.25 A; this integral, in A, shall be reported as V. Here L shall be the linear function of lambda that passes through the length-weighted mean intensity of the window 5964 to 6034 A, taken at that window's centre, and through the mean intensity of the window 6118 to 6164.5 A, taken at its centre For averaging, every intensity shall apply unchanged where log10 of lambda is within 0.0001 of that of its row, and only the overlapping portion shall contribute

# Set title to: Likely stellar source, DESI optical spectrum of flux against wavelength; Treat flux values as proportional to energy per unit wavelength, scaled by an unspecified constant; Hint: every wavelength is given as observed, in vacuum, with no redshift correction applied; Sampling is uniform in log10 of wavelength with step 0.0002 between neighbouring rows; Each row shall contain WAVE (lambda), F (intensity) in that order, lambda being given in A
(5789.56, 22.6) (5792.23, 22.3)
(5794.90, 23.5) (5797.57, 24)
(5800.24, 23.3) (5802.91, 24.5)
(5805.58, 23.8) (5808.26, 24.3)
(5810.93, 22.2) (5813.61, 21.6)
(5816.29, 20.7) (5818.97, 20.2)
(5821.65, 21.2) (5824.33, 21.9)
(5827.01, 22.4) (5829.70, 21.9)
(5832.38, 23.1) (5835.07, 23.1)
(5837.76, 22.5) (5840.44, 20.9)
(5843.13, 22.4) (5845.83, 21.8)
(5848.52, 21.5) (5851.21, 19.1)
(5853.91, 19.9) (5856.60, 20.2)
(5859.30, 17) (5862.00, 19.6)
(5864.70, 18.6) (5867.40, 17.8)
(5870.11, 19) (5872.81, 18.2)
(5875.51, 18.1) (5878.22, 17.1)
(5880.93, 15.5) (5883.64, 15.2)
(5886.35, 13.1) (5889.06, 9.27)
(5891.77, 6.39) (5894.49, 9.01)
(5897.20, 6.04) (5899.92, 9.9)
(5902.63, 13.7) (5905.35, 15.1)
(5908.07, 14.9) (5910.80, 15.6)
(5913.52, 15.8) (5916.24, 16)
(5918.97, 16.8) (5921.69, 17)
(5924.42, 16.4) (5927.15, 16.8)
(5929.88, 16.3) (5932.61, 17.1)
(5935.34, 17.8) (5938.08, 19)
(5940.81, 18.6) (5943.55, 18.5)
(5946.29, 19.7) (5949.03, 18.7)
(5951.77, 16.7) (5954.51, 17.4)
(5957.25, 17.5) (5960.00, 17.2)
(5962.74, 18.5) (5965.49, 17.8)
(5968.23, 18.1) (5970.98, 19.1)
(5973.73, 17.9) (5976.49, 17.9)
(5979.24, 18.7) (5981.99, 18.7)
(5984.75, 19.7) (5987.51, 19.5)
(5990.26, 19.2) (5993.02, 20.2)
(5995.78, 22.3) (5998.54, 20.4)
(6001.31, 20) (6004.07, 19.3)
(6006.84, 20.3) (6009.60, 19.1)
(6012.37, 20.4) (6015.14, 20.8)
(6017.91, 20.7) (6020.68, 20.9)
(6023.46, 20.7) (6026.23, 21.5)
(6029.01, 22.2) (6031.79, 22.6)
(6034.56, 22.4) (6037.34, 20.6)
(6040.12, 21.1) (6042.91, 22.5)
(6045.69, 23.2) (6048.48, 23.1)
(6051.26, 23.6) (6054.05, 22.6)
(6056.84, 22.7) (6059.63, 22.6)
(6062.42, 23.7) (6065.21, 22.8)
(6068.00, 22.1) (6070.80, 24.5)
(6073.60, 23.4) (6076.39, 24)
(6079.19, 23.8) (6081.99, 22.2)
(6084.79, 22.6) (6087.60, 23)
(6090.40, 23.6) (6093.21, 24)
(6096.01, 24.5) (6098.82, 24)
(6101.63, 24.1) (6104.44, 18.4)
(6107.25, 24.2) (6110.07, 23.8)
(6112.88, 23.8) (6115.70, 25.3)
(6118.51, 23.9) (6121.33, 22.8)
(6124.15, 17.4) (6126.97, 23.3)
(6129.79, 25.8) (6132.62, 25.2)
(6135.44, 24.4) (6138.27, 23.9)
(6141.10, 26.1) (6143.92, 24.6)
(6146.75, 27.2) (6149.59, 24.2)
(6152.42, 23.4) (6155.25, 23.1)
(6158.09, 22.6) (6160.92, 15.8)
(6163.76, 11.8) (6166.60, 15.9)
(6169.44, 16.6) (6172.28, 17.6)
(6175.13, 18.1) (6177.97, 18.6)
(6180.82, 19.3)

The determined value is -3.8 A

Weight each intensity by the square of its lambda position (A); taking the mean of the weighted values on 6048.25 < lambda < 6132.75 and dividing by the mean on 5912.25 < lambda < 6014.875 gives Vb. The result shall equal 1.31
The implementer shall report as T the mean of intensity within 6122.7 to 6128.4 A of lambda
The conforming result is 20.4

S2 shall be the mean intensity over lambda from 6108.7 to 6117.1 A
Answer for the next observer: 24.3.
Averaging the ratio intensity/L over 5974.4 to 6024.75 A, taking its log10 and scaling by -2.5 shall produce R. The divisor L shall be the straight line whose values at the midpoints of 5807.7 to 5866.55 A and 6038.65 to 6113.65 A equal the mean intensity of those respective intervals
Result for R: 0.13 mag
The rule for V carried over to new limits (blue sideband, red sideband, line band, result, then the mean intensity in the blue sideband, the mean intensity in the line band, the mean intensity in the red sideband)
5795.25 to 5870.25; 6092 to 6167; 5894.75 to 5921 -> 9.8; 21.4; 13.7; 22.8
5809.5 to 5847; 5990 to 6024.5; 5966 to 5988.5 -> 2.1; 21.9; 18.7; 20.4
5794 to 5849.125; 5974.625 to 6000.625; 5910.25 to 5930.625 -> 4.3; 22.4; 16.4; 19.6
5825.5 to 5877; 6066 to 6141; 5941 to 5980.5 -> 6.5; 20.4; 18.1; 23.4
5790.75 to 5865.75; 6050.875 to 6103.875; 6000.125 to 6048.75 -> 3.8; 21.7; 21.2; 23.3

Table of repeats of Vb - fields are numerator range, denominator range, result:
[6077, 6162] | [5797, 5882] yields 1.23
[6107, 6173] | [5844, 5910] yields 1.54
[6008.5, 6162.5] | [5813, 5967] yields 1.39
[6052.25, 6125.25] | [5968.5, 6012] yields 1.23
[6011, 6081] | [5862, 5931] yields 1.59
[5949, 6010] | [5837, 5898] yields 1.16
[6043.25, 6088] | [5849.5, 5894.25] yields 1.51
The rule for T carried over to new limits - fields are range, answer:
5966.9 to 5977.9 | 18.2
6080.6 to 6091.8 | 22.8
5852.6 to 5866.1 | 19.1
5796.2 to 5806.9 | 23.9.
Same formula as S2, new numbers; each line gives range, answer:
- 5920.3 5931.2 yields 16.6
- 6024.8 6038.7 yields 21.9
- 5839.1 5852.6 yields 21.1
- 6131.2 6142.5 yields 24.9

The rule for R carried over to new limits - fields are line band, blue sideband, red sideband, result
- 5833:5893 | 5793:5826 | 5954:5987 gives 0.174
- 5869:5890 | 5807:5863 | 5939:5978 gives 0.268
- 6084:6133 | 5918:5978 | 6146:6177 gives -0.218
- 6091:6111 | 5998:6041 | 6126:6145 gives 0.015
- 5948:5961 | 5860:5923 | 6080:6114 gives -0.011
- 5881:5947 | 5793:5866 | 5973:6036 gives 0.383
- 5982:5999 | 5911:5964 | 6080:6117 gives -0.039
